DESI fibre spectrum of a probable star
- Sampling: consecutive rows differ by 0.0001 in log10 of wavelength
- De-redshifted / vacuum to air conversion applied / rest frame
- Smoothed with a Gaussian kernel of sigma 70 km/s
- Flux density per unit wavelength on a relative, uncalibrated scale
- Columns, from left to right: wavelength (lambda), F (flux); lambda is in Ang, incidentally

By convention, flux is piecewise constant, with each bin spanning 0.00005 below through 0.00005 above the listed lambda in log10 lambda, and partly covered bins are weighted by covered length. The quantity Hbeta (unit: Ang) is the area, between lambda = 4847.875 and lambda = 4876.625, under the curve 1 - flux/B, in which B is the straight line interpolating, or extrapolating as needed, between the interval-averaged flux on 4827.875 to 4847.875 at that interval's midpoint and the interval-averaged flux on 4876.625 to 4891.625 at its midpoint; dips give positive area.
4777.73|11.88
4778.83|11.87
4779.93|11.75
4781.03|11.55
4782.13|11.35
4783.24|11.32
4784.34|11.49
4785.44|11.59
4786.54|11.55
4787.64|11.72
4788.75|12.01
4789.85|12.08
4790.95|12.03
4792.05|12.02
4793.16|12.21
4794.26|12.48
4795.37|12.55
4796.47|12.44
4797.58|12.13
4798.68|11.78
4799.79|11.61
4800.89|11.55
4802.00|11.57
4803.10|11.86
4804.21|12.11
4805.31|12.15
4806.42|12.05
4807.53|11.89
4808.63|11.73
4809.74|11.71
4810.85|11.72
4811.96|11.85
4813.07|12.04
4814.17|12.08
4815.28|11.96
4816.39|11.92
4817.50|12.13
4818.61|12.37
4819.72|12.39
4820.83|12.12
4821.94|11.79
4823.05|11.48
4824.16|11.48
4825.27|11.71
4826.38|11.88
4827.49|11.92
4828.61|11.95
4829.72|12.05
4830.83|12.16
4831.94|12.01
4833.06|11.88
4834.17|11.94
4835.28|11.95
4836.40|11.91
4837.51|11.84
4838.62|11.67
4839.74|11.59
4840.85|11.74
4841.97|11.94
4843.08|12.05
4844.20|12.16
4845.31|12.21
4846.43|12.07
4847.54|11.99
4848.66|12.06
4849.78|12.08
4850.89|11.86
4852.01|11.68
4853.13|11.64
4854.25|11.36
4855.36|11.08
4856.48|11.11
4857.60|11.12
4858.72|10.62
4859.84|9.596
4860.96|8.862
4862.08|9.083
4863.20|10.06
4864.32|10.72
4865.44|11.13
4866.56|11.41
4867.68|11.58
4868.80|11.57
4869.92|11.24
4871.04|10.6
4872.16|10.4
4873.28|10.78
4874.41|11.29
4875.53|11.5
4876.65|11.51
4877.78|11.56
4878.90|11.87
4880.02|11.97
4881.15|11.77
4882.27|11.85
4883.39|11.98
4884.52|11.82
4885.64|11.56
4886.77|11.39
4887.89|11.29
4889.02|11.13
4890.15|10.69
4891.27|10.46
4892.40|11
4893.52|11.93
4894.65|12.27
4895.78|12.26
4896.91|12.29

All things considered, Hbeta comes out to 1.77 Ang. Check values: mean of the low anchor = 11.9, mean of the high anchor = 11.5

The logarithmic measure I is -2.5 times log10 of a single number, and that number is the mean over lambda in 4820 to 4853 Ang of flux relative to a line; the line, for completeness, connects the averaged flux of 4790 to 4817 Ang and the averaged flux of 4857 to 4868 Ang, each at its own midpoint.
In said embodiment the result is -0.08 mag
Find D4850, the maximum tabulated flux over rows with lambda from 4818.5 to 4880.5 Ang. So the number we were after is 12.39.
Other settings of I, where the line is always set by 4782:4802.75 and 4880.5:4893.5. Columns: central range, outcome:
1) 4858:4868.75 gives 0.109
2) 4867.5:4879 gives 0.022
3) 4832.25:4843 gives -0.018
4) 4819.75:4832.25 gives -0.017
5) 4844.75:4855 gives -0.027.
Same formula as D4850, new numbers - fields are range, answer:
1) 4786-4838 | 12.55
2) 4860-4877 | 11.58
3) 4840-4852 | 12.21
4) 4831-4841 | 12.01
